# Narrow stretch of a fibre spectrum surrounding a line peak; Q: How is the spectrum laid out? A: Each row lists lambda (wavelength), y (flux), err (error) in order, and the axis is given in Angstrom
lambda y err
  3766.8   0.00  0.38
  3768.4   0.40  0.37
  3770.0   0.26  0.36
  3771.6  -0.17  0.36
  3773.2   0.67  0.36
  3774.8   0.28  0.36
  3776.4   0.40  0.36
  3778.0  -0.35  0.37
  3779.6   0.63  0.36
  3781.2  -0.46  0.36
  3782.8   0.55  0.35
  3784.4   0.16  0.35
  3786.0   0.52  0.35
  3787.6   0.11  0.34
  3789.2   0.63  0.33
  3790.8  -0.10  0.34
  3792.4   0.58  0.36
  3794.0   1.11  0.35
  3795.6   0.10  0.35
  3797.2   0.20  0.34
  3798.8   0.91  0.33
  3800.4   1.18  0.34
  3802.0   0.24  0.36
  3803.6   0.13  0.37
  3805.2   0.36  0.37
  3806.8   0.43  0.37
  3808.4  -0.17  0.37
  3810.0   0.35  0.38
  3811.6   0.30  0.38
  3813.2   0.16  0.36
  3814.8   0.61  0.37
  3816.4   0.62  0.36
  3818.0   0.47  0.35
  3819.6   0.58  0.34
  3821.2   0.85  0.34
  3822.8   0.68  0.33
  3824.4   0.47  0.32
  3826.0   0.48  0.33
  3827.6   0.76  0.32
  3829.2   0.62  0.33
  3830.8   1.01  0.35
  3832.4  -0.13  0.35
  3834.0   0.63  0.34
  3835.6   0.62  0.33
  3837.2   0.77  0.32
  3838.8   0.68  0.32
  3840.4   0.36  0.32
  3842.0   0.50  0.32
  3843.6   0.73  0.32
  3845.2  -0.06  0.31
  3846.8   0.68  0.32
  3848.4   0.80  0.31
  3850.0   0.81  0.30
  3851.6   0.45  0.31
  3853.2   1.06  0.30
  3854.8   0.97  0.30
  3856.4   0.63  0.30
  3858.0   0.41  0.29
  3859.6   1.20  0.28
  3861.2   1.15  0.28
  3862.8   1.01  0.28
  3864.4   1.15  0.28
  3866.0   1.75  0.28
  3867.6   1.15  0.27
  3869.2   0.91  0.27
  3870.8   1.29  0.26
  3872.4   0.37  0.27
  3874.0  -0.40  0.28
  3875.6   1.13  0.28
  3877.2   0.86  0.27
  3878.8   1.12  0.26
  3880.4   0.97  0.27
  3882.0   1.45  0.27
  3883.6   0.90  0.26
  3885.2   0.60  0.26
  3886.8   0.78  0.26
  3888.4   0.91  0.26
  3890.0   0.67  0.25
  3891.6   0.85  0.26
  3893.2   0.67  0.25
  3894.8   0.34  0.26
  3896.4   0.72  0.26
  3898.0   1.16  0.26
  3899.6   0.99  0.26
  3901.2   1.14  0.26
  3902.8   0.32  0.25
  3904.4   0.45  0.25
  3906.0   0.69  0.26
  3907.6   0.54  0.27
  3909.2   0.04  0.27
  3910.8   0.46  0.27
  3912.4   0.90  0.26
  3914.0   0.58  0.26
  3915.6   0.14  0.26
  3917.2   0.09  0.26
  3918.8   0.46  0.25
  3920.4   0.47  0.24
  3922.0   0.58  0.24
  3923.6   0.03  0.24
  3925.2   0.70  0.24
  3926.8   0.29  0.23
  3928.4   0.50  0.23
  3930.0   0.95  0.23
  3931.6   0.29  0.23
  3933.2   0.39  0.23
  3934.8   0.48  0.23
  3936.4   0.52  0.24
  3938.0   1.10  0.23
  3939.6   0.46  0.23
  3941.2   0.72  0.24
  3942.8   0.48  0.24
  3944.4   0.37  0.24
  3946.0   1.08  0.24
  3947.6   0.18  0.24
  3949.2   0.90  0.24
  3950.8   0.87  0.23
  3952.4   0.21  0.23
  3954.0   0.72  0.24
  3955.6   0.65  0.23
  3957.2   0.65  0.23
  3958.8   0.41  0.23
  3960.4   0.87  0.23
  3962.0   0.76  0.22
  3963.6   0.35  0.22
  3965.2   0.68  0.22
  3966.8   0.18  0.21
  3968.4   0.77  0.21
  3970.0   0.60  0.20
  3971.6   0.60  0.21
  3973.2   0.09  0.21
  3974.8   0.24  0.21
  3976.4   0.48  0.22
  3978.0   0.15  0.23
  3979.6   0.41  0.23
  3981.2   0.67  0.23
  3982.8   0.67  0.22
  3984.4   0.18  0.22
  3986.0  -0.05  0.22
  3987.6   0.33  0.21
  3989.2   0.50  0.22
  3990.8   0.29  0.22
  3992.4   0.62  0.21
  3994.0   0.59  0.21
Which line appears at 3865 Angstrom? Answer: Lyman alpha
